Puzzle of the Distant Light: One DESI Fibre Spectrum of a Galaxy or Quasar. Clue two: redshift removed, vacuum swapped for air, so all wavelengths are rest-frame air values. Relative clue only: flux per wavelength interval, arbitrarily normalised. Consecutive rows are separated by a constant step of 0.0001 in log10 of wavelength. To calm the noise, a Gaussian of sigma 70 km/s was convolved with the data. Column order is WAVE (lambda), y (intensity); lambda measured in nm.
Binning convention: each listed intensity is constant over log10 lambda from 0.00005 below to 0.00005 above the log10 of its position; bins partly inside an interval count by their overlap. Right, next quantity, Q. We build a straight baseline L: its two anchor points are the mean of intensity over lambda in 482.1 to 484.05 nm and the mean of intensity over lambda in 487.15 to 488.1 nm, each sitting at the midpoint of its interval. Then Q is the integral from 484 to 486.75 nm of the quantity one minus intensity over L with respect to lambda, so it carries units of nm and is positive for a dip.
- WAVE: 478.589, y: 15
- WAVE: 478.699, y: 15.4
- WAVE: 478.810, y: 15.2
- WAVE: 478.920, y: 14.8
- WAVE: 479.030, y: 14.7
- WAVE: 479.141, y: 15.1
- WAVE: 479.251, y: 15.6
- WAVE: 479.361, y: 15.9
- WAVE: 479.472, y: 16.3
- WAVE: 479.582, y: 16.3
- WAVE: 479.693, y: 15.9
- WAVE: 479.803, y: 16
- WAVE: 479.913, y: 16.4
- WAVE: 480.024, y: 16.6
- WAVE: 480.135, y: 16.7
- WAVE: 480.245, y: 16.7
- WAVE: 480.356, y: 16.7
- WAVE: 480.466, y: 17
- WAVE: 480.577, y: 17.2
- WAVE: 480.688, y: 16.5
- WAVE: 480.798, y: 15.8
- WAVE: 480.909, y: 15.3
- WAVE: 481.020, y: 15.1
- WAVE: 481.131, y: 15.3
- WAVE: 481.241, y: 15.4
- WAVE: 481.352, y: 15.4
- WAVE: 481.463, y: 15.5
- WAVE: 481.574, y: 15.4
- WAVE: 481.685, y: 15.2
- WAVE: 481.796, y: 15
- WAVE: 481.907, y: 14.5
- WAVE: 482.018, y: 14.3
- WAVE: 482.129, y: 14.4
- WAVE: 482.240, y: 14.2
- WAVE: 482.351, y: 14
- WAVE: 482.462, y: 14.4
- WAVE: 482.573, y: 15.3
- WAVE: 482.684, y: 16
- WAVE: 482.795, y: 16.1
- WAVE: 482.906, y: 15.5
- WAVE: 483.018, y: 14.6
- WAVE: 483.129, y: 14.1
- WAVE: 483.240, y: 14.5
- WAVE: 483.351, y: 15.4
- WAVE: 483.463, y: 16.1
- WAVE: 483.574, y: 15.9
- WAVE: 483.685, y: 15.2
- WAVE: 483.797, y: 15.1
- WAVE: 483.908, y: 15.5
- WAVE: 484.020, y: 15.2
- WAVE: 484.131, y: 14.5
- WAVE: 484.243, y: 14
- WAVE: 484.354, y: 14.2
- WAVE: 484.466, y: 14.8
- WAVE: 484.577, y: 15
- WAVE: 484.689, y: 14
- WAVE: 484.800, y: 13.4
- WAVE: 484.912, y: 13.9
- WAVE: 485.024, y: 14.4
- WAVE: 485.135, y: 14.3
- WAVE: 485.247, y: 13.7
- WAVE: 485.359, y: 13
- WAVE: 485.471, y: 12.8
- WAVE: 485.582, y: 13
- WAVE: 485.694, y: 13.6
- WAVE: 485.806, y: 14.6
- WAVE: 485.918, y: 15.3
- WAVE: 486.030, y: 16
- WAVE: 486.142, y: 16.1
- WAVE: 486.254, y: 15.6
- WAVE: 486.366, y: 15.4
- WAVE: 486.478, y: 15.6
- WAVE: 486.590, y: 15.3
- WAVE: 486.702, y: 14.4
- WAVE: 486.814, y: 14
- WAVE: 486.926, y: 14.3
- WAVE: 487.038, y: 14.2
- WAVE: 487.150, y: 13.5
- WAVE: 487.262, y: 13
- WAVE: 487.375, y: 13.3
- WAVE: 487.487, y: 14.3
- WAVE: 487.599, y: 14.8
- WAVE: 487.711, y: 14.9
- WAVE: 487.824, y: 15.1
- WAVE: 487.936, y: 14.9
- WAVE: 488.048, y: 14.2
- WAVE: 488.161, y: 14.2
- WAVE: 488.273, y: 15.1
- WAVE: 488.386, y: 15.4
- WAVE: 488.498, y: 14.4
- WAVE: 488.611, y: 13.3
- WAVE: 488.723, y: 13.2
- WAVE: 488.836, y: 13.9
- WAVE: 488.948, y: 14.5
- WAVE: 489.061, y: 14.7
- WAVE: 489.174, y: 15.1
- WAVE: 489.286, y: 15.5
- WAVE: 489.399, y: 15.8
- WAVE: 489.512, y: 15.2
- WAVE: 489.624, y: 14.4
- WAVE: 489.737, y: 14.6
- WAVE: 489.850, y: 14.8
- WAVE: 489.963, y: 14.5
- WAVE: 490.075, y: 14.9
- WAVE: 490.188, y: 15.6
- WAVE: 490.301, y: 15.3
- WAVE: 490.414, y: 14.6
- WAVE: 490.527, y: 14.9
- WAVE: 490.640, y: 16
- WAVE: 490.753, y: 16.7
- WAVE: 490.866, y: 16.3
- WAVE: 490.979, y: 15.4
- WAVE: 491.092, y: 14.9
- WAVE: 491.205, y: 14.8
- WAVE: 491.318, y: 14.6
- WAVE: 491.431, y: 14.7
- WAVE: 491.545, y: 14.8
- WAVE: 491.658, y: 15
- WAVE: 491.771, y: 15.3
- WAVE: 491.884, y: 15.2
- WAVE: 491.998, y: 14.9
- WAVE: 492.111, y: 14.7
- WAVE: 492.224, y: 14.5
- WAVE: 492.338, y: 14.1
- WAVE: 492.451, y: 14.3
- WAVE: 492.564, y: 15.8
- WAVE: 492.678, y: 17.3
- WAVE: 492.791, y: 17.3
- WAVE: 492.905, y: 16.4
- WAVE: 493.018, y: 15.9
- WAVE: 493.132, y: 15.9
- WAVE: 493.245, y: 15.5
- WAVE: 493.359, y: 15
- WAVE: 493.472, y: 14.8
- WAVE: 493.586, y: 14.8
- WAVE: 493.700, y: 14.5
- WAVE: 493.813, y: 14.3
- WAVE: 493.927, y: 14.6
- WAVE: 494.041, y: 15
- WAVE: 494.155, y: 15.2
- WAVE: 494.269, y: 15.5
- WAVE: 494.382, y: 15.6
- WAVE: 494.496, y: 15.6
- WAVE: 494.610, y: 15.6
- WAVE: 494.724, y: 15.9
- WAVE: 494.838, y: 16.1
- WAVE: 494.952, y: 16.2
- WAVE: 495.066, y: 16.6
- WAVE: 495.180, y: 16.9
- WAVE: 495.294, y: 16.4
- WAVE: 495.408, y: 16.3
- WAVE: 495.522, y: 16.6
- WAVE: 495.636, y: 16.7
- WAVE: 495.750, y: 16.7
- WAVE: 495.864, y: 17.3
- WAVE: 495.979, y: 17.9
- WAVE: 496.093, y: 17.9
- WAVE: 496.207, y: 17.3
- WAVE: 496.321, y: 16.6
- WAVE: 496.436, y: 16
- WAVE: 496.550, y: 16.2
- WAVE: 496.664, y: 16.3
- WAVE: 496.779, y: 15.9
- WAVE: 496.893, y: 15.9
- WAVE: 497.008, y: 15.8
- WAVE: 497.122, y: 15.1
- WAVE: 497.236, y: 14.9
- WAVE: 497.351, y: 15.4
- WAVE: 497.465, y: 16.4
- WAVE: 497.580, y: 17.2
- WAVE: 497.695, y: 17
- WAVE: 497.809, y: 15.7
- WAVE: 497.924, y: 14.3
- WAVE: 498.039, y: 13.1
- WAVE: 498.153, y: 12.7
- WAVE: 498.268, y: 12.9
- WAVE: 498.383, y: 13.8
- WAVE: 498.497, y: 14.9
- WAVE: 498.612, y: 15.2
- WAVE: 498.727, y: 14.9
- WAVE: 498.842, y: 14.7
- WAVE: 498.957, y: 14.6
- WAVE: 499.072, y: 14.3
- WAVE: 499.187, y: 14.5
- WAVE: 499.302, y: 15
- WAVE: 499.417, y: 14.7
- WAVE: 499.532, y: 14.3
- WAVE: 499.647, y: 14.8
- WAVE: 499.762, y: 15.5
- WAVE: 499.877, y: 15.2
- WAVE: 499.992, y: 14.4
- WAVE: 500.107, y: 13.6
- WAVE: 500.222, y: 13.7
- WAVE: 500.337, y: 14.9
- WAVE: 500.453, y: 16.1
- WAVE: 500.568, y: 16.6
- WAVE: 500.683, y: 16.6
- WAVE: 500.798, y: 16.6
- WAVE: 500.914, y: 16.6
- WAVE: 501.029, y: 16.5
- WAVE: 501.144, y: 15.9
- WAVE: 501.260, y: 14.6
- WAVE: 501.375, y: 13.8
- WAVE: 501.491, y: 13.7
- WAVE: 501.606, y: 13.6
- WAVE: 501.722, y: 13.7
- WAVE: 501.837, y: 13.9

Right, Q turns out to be 0.037 nm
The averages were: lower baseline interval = 15.1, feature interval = 14.5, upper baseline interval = 14.3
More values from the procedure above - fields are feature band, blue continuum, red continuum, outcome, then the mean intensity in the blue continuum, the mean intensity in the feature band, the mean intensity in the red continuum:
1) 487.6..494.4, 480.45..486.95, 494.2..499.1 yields 0.15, 14.9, 15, 15.7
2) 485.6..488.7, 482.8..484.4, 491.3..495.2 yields 0.12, 15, 14.6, 15.4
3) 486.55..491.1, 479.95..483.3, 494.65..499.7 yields 0.24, 15.4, 14.7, 15.6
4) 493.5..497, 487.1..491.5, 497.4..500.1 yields -0.31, 14.8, 16.1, 14.8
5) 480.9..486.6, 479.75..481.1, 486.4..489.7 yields 0.26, 16.3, 14.8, 14.5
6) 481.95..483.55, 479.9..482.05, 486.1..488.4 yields 0.05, 15.8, 14.9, 14.6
